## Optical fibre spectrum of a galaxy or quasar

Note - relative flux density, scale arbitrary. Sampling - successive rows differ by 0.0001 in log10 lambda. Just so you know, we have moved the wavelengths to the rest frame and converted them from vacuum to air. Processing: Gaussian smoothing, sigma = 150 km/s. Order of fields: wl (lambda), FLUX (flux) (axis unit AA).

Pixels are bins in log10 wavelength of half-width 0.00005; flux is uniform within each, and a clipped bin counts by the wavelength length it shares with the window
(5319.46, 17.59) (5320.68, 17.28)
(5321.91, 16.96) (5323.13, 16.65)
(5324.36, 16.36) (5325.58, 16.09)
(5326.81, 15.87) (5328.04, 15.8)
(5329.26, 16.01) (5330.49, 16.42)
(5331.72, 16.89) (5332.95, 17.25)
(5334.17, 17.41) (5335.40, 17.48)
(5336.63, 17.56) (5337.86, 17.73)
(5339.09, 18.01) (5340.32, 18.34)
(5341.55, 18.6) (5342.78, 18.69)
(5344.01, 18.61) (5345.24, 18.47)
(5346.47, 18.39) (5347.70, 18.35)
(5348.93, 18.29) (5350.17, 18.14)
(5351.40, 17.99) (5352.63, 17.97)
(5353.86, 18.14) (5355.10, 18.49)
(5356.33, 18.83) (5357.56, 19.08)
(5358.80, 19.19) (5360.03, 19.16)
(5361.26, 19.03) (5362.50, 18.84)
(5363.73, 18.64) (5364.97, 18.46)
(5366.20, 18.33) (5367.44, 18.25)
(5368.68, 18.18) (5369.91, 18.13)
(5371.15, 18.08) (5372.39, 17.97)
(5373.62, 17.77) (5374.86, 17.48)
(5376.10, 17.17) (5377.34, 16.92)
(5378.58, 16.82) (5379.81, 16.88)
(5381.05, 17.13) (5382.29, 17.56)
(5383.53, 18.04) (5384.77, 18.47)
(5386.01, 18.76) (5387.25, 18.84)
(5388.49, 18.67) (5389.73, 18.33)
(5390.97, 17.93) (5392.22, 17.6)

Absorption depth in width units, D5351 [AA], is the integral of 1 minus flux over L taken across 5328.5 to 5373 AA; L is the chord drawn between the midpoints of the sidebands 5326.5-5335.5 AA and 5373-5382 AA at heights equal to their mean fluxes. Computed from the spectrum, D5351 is -3.4 AA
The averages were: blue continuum 16.6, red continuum 17.2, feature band 18.1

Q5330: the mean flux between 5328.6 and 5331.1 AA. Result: 16.2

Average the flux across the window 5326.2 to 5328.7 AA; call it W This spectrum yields 15.9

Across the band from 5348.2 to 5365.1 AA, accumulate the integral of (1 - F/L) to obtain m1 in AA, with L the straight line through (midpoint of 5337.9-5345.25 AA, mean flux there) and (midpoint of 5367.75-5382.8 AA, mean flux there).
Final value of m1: -0.6 AA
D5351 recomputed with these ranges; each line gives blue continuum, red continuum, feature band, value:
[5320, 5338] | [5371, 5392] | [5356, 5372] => -1.1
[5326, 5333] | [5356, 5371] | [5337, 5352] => -0.8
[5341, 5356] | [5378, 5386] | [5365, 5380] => 0.1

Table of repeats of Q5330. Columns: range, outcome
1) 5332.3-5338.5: 17.5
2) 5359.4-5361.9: 19.1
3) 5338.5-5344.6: 18.5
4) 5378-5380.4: 16.9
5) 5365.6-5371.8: 18.2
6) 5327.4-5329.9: 15.9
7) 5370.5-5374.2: 17.9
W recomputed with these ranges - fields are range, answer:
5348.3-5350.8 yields 18.2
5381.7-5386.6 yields 18.2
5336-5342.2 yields 18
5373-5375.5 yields 17.6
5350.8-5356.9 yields 18.3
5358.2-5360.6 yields 19.2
